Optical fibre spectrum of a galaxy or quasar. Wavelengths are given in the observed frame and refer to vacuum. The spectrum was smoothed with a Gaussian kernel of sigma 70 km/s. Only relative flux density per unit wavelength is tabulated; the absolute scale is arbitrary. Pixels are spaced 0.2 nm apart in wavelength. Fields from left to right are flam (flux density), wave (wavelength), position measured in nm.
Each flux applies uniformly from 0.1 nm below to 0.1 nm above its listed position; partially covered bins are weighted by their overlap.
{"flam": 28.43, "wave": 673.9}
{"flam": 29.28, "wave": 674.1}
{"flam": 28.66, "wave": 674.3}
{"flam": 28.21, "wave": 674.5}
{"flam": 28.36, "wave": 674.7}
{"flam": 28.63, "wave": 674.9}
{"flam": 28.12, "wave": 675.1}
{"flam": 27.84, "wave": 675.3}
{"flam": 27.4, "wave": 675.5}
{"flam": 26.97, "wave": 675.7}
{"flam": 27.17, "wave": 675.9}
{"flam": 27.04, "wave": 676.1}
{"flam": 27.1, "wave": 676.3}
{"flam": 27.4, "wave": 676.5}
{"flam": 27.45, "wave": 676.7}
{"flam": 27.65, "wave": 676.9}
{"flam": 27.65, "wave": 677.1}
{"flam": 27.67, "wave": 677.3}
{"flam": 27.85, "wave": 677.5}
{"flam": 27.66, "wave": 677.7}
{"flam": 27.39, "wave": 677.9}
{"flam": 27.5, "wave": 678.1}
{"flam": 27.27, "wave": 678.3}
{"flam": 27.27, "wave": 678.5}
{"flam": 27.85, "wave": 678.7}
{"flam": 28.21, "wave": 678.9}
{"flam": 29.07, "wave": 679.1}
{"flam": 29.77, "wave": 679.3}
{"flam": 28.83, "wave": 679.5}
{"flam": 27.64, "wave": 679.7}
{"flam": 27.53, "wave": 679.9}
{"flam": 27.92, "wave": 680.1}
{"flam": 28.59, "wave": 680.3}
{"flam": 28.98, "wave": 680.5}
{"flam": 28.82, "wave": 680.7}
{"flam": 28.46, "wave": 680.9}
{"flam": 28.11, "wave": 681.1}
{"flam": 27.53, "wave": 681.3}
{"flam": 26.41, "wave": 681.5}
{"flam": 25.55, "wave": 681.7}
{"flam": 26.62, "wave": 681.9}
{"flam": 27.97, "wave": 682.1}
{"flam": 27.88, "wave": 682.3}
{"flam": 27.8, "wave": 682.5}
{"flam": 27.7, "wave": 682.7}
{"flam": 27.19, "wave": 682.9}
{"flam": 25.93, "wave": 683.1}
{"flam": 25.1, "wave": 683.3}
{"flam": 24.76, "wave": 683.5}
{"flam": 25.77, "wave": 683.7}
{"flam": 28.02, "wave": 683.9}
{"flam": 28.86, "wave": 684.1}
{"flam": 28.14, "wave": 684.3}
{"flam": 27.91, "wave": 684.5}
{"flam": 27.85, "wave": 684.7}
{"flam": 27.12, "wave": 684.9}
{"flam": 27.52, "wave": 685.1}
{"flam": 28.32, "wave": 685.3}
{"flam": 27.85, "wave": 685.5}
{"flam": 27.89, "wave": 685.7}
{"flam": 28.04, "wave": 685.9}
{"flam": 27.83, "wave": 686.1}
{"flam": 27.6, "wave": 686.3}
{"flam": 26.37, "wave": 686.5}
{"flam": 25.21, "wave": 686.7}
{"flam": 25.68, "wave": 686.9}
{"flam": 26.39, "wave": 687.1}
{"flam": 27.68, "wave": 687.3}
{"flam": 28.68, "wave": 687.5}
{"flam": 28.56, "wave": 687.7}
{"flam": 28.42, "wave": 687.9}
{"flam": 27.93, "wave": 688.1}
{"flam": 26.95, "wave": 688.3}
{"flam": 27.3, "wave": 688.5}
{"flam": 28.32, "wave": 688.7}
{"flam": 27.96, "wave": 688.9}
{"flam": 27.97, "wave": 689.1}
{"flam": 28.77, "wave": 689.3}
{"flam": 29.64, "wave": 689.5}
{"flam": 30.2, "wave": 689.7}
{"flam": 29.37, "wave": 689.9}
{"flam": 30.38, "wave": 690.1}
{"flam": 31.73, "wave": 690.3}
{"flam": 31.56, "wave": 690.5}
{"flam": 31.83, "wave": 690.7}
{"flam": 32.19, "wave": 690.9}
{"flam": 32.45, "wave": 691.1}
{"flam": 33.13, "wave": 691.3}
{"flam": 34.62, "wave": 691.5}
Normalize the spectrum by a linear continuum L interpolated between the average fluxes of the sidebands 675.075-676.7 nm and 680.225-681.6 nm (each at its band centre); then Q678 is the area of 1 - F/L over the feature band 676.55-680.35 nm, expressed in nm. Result -0.02 nm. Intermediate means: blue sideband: 27.4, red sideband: 28.1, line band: 27.9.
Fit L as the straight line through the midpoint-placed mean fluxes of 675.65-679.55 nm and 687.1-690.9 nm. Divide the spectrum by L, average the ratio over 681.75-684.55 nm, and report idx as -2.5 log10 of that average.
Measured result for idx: 0.05 mag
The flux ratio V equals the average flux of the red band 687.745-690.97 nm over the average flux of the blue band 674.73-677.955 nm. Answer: 1.06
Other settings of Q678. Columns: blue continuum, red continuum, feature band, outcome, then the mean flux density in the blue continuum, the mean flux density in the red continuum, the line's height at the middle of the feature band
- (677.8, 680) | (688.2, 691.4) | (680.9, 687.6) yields 0.41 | 28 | 30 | 29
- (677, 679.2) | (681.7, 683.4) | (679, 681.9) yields -0.07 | 27.8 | 26.9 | 27.3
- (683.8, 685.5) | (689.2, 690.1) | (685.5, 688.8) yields 0.15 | 28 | 29.6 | 28.8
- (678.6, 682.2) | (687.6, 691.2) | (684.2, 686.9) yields 0.13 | 28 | 29.5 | 28.9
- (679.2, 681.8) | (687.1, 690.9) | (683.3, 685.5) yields 0.09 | 28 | 29.1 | 28.5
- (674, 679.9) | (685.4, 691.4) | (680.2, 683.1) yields 0.06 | 27.9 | 28.8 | 28.3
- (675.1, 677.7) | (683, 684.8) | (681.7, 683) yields -0.02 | 27.5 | 26.9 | 27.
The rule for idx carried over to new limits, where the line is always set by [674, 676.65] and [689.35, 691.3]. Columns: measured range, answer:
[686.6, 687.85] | 0.13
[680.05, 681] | 0.01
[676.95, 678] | 0.03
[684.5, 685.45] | 0.08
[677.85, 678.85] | 0.04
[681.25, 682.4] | 0.09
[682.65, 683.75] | 0.14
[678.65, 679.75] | 0.00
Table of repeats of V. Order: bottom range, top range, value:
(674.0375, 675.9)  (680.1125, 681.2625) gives 1.01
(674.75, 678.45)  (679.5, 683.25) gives 1.00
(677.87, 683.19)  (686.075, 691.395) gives 1.04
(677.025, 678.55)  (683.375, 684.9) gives 0.99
